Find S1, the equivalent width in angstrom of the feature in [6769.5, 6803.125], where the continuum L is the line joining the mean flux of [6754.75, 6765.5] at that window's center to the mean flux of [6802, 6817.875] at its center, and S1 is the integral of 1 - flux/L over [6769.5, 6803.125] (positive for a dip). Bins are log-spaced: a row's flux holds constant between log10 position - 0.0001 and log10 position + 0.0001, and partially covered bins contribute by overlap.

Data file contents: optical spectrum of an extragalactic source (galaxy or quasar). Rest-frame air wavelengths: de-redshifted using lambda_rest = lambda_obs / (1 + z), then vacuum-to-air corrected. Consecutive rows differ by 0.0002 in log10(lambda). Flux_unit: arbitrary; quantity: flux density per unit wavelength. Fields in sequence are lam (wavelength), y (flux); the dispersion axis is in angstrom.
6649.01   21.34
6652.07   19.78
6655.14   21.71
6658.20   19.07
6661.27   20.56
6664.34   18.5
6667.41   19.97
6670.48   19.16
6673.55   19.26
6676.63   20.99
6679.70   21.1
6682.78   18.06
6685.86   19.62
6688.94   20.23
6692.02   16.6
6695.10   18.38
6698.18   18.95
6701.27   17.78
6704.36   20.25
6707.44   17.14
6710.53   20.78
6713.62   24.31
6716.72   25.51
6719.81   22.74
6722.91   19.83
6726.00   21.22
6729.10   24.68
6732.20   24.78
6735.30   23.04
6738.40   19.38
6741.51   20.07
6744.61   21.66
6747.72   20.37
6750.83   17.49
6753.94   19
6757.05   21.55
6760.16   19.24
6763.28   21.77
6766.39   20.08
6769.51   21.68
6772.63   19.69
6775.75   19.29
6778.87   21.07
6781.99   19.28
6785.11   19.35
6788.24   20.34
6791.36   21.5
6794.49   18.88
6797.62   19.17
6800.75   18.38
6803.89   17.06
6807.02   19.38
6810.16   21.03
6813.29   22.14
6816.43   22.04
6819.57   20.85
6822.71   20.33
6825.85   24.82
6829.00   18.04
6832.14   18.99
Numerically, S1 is 1.2 angstrom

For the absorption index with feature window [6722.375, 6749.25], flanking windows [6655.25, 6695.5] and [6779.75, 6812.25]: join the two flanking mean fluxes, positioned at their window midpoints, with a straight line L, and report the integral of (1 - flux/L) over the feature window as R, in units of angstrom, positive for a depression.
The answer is -3.1 angstrom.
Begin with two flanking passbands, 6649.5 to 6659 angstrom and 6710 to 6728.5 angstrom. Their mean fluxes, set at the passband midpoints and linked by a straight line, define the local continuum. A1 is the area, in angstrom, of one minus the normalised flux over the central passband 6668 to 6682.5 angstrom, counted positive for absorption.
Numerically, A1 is 0.8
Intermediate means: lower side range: 20.4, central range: 19.9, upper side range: 22.6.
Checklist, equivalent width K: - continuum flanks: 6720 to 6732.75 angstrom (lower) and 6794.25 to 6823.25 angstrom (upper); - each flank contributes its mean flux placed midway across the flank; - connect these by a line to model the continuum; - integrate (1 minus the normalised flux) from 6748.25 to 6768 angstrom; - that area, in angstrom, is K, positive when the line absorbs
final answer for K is 1.5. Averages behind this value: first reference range 22.5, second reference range 20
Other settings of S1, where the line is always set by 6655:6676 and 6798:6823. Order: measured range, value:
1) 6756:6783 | -0.58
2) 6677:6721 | -0.75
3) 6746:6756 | 0.40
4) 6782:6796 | 0.06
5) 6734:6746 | -0.66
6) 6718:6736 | -2.62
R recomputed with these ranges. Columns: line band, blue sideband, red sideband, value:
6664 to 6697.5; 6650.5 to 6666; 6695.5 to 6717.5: 1.43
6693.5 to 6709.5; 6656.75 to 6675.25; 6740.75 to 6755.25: 0.81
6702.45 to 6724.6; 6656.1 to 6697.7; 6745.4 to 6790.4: -2.02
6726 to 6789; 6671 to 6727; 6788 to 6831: -1.57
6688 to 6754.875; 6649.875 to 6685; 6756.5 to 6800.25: -2.26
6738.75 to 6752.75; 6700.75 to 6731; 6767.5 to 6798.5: 0.72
